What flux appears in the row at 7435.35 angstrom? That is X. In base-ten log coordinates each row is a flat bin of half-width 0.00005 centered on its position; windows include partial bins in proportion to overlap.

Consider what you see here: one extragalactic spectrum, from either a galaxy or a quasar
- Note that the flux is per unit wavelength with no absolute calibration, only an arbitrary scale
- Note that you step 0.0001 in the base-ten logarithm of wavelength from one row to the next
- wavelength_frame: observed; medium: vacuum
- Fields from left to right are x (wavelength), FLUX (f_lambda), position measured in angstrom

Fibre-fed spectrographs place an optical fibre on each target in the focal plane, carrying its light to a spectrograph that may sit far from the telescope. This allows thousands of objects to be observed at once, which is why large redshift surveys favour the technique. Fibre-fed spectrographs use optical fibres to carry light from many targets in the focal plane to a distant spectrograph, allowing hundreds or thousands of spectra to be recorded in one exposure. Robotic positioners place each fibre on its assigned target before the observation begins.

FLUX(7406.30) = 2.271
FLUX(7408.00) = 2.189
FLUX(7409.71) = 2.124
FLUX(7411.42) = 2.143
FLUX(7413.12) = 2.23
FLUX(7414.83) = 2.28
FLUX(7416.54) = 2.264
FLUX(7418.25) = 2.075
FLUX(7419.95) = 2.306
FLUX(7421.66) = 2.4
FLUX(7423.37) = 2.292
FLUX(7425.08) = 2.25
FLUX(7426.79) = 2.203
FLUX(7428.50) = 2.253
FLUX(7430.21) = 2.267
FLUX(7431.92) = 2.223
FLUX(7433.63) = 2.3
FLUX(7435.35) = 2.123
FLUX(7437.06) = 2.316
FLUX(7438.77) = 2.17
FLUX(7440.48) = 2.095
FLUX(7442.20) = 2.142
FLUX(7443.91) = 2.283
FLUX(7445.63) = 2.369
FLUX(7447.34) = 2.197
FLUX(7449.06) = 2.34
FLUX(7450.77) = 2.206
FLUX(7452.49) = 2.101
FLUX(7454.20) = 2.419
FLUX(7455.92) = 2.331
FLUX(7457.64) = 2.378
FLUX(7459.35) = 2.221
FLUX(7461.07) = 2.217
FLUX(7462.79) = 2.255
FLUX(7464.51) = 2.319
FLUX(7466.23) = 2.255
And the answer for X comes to 2.123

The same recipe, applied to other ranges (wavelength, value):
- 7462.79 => 2.255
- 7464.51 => 2.319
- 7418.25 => 2.075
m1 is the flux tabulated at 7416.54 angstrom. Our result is 2.264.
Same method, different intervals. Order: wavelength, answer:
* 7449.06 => 2.34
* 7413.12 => 2.23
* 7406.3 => 2.271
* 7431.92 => 2.223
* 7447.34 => 2.197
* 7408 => 2.189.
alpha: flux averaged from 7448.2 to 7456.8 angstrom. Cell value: 2.28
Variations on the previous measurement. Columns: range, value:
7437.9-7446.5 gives 2.21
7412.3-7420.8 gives 2.23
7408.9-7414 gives 2.17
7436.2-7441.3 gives 2.2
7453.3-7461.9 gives 2.31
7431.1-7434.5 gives 2.26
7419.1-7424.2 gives 2.33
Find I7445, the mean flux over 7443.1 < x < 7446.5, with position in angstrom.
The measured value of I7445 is 2.33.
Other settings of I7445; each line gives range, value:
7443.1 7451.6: 2.28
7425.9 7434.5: 2.25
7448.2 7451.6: 2.28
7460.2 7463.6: 2.23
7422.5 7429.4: 2.25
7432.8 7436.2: 2.21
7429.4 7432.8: 2.25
